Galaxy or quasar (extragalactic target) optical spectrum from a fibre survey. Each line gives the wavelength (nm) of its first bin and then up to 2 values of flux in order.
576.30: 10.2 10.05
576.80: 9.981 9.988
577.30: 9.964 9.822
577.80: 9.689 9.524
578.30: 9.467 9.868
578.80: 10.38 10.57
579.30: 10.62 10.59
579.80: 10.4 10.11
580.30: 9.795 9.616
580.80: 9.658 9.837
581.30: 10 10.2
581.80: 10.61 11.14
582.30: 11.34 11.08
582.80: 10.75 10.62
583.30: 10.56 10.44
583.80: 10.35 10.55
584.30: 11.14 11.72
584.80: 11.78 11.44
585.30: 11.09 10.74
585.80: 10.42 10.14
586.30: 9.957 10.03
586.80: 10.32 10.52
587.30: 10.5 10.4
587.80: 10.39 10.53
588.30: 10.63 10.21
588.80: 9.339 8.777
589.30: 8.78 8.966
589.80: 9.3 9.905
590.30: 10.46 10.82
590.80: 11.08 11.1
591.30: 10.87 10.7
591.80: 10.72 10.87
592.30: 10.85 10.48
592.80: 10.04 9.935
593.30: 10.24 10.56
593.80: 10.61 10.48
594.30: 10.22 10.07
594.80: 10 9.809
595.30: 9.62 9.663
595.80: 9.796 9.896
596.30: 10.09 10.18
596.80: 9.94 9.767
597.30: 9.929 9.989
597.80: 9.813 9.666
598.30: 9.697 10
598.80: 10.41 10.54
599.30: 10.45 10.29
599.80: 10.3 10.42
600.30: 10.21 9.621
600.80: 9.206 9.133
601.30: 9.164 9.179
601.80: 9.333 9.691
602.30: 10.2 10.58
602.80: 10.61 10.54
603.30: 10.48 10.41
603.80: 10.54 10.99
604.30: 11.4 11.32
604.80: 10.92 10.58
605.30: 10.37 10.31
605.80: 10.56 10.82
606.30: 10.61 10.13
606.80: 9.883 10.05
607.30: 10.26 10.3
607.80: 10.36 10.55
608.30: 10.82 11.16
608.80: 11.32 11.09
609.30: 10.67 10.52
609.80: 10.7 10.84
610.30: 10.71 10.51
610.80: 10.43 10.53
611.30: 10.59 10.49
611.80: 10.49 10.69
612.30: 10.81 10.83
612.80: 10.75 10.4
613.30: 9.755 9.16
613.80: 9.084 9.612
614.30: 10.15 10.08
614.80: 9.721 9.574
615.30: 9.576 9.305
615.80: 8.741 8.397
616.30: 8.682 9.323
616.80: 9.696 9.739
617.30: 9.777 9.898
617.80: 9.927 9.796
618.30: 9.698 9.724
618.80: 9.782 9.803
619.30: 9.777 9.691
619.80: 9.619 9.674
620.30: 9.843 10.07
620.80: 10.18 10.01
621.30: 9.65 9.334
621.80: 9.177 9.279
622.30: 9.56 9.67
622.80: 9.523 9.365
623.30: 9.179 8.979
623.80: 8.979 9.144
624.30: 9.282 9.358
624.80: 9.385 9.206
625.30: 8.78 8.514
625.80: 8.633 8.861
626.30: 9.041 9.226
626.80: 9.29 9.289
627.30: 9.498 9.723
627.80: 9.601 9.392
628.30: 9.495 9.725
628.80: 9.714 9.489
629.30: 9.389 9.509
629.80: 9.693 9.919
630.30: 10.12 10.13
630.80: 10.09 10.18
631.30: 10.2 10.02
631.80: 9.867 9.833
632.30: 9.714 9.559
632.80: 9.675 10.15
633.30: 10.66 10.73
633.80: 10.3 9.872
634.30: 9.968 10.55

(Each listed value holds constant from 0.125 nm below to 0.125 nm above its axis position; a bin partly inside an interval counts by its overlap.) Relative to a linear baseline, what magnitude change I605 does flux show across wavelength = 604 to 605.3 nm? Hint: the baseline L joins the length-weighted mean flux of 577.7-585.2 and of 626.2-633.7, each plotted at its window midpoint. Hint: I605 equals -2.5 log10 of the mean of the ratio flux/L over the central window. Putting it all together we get -0.09 mag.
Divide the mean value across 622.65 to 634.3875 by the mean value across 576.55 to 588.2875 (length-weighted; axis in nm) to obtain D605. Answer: 0.92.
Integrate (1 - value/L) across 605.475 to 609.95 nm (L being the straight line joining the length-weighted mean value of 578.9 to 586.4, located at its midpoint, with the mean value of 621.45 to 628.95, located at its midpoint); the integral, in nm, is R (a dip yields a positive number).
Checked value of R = -0.35 nm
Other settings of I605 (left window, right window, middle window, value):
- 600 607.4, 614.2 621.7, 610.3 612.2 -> -0.066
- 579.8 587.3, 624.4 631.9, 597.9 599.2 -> 0.014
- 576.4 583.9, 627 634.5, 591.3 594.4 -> -0.037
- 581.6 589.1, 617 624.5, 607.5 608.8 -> -0.081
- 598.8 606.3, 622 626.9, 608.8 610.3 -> -0.092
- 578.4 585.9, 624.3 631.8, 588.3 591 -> 0.060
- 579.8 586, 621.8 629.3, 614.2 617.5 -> 0.016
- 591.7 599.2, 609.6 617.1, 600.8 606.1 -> -0.026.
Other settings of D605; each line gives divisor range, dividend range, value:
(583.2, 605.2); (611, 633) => 0.94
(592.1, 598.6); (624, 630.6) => 0.93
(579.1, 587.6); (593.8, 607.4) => 0.96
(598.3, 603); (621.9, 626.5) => 0.92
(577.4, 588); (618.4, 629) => 0.90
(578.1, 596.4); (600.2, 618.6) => 0.98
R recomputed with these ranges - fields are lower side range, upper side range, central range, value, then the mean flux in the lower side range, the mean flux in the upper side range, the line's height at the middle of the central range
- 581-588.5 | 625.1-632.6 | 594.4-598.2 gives 0.17 nm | 10.6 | 9.55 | 10.4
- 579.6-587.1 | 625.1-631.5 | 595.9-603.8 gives 0.13 nm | 10.5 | 9.5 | 10.2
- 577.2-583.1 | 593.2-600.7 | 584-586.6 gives -0.17 nm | 10.2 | 10.1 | 10.2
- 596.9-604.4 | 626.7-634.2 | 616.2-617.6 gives 0.06 nm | 10.1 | 9.83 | 9.94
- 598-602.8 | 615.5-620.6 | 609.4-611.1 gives -0.16 nm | 9.92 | 9.57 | 9.72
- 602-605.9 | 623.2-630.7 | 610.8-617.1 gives 0.13 nm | 10.6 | 9.35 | 10.1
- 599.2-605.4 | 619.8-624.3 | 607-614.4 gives -0.40 nm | 10.2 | 9.5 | 9.92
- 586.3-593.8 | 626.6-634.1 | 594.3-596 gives 0.06 nm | 10.3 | 9.82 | 10.2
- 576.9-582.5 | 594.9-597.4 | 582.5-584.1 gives -0.08 nm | 10.2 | 9.87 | 10.1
